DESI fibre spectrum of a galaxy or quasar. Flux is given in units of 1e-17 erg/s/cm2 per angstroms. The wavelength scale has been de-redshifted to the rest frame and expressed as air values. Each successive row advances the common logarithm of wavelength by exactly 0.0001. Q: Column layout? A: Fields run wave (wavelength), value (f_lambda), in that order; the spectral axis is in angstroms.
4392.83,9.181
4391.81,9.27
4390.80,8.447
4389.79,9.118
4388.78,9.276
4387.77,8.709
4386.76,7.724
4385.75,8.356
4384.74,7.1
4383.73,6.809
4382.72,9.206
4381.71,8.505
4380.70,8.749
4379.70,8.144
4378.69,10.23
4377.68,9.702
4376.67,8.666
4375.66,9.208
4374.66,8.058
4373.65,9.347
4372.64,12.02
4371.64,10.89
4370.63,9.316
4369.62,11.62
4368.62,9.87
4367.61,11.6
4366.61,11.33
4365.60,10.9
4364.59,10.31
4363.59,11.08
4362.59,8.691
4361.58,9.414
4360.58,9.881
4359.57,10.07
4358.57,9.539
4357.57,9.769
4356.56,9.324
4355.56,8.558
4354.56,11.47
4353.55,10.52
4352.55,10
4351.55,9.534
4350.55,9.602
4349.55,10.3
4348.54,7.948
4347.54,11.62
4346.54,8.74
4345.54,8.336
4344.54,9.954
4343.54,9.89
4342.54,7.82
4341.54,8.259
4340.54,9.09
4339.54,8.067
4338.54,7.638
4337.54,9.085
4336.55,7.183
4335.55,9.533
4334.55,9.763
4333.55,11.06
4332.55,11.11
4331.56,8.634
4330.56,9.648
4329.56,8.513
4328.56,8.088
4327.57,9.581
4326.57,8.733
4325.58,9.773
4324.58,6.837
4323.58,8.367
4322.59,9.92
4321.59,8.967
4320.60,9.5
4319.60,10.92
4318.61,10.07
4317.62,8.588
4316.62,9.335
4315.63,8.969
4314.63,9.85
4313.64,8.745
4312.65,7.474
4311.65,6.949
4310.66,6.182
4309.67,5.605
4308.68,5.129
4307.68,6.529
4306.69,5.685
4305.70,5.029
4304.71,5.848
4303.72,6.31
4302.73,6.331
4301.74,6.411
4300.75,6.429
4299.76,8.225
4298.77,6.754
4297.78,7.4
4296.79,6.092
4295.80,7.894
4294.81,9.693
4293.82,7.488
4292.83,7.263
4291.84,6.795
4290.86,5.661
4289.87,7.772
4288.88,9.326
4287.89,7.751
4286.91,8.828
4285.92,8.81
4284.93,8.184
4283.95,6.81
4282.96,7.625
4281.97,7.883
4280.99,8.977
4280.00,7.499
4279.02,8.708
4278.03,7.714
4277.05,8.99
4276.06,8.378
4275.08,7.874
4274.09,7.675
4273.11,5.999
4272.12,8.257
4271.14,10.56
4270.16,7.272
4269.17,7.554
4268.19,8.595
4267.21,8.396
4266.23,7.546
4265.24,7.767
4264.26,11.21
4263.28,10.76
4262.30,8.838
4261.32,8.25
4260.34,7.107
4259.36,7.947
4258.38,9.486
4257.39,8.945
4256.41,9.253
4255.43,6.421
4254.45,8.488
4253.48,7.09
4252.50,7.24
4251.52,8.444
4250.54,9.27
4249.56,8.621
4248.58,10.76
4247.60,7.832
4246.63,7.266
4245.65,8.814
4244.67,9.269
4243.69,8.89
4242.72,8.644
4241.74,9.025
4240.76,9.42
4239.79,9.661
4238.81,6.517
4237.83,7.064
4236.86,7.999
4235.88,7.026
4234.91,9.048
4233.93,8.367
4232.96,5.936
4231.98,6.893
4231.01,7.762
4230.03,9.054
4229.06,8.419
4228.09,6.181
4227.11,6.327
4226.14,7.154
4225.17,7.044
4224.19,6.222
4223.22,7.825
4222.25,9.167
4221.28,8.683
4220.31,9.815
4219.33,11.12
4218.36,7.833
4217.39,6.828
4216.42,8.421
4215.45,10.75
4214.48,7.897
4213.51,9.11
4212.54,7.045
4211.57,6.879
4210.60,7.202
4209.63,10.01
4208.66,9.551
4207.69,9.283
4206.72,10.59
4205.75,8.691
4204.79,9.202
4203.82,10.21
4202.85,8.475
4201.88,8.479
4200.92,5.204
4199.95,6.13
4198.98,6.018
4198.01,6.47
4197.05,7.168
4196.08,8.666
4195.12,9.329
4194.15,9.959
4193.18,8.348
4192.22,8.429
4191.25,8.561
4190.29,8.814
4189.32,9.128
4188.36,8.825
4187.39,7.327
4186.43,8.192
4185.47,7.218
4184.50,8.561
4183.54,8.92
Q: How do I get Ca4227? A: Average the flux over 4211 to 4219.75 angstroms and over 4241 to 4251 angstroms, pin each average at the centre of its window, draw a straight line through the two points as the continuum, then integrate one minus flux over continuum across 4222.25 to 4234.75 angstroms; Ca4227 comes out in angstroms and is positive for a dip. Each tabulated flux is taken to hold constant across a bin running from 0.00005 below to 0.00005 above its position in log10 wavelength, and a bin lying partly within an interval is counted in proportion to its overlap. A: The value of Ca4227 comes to 1.8 angstroms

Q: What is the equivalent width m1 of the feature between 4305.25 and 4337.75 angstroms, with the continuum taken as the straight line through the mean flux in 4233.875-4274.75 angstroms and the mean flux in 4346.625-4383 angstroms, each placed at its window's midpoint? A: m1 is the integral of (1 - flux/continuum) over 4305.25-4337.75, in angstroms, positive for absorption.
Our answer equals 2.9 angstroms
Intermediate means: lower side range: 8.39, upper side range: 9.85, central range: 8.47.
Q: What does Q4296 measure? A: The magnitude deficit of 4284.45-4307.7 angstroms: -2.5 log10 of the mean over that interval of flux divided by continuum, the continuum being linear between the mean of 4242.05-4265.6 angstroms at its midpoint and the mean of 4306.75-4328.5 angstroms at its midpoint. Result 0.17 mag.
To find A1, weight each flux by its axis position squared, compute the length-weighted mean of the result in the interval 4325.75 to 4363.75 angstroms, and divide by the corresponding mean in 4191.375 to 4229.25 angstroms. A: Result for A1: 1.2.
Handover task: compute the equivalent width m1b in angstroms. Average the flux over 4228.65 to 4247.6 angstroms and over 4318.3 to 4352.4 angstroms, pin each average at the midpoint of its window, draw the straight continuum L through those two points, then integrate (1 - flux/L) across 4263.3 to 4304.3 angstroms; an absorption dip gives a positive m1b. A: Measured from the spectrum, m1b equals 3.69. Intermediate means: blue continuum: 8.15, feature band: 7.85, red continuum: 9.18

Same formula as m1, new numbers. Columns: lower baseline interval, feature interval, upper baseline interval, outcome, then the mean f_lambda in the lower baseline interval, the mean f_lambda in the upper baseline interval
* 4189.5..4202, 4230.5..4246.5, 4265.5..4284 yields -0.38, 7.82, 8.04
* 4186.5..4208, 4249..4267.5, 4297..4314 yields -3.02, 8.32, 6.51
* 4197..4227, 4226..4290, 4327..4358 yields 2.82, 8.2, 9.31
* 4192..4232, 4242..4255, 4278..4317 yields -1.08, 8.2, 7.39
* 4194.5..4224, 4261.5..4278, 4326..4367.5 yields 0.79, 8.39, 9.5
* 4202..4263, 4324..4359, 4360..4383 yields 1.09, 8.34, 9.86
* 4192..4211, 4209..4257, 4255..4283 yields 1.09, 8.38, 8.34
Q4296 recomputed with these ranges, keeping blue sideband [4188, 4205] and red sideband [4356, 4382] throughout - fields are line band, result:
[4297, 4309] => 0.40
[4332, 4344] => 0.06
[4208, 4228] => 0.02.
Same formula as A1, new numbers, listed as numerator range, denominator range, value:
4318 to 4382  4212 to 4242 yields 1.25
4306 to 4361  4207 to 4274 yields 1.12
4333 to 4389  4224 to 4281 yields 1.21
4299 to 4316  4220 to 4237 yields 0.92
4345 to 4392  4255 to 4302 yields 1.23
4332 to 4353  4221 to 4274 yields 1.18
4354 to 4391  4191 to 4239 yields 1.26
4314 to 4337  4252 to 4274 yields 1.15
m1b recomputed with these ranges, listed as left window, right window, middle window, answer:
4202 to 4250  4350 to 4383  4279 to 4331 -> 7.76 angstroms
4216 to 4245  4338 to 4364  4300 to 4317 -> 3.93 angstroms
